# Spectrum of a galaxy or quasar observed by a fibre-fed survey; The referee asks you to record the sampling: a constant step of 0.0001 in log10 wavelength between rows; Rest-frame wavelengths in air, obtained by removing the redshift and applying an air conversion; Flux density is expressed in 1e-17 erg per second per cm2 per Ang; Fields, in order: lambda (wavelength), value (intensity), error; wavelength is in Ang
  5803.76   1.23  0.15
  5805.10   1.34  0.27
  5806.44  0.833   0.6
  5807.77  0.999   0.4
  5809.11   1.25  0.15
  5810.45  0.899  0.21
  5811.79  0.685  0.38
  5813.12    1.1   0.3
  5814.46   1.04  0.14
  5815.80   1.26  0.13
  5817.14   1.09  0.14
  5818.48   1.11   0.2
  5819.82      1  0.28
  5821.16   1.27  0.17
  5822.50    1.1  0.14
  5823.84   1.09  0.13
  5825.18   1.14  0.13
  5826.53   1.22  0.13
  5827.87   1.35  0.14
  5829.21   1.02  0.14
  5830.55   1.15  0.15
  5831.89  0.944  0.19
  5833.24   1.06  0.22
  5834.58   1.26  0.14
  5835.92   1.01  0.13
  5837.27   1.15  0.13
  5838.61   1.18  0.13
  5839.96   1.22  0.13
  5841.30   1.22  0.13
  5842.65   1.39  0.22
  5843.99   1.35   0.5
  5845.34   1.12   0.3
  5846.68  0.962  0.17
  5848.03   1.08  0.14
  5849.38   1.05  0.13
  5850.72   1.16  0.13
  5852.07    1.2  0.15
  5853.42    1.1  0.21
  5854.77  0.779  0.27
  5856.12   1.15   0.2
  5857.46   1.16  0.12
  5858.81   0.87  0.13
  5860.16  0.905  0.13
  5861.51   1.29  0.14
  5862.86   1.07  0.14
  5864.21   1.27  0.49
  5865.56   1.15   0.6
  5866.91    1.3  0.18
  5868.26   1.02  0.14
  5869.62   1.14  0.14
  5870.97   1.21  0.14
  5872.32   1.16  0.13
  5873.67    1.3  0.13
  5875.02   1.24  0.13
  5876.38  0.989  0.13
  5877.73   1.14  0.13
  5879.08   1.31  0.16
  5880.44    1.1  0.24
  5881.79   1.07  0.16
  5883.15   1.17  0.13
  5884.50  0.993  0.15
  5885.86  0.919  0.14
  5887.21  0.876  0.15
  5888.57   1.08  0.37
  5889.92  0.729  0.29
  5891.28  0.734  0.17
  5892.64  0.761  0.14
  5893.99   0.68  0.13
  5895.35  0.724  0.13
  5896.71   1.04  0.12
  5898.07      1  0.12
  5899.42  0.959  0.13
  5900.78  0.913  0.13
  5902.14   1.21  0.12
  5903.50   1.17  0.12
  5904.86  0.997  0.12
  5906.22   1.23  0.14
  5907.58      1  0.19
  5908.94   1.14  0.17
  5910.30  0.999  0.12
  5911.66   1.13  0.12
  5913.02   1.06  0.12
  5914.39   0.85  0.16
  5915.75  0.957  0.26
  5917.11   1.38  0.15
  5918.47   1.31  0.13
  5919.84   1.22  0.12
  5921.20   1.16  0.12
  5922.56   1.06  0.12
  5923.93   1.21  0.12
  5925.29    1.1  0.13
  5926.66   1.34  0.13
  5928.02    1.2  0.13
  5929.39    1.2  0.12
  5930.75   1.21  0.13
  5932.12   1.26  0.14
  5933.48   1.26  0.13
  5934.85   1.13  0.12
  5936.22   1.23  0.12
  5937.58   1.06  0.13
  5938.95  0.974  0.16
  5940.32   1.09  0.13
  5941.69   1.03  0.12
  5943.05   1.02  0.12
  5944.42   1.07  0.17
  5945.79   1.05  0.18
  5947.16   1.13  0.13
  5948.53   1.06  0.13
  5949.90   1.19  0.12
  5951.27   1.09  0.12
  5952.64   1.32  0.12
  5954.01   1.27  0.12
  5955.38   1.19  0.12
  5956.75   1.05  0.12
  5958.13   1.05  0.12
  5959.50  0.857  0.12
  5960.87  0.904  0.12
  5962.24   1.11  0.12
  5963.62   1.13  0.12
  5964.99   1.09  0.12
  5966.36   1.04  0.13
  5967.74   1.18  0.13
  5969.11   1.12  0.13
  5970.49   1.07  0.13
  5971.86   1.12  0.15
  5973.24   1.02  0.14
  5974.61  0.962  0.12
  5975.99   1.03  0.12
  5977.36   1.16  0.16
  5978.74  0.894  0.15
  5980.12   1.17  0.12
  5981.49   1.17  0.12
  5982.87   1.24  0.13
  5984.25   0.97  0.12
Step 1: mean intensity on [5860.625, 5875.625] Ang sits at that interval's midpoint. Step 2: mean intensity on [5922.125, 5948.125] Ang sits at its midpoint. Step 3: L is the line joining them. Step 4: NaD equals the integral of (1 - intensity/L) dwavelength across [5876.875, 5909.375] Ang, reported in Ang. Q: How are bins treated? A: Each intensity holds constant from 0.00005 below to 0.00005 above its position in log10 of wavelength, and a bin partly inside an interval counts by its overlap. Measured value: 4.8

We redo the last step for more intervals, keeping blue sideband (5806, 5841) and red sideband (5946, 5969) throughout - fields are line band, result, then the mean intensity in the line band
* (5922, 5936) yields -1.2 Ang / 1.2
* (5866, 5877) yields -0.7 Ang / 1.17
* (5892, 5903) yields 1.8 Ang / 0.916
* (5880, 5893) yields 1.8 Ang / 0.945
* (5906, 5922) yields -0.2 Ang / 1.12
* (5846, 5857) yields 0.4 Ang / 1.06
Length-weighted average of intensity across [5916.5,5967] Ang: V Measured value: 1.14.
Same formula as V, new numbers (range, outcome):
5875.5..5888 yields 1.07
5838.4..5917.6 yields 1.07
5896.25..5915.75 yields 1.05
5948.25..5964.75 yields 1.1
